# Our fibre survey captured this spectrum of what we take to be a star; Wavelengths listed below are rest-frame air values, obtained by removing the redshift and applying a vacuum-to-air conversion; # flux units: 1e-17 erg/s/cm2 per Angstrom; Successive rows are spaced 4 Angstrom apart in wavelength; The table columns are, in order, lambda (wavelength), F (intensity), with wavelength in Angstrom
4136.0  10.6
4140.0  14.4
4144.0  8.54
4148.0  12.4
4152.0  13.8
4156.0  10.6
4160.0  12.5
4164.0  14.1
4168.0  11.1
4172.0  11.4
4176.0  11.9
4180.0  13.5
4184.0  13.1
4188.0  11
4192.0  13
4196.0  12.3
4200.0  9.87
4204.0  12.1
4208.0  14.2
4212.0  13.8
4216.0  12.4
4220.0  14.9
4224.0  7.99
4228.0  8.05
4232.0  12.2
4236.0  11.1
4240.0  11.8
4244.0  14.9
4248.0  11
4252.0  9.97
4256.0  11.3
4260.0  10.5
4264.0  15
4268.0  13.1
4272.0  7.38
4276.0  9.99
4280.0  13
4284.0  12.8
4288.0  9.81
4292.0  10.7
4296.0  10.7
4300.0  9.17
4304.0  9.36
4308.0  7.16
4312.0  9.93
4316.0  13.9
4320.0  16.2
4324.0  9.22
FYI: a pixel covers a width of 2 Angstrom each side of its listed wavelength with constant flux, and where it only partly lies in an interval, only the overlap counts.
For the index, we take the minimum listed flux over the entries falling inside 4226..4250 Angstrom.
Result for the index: 8.05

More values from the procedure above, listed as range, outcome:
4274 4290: 9.81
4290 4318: 7.16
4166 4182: 11.1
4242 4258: 9.97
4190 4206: 9.87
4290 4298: 10.7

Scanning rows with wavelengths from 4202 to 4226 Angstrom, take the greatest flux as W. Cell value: 14.9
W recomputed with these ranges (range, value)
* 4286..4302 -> 10.7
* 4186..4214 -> 14.2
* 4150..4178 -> 14.1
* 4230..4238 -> 12.2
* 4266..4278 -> 13.1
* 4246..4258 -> 11.3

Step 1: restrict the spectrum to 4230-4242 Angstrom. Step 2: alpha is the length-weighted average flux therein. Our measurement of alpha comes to 11.7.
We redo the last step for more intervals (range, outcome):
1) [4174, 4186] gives 12.8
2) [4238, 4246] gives 13.4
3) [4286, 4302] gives 10.1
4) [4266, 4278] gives 10.2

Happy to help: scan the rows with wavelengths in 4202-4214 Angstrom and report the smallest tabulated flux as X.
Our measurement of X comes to 12.1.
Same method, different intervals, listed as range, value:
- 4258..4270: 10.5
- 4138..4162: 8.54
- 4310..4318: 9.93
